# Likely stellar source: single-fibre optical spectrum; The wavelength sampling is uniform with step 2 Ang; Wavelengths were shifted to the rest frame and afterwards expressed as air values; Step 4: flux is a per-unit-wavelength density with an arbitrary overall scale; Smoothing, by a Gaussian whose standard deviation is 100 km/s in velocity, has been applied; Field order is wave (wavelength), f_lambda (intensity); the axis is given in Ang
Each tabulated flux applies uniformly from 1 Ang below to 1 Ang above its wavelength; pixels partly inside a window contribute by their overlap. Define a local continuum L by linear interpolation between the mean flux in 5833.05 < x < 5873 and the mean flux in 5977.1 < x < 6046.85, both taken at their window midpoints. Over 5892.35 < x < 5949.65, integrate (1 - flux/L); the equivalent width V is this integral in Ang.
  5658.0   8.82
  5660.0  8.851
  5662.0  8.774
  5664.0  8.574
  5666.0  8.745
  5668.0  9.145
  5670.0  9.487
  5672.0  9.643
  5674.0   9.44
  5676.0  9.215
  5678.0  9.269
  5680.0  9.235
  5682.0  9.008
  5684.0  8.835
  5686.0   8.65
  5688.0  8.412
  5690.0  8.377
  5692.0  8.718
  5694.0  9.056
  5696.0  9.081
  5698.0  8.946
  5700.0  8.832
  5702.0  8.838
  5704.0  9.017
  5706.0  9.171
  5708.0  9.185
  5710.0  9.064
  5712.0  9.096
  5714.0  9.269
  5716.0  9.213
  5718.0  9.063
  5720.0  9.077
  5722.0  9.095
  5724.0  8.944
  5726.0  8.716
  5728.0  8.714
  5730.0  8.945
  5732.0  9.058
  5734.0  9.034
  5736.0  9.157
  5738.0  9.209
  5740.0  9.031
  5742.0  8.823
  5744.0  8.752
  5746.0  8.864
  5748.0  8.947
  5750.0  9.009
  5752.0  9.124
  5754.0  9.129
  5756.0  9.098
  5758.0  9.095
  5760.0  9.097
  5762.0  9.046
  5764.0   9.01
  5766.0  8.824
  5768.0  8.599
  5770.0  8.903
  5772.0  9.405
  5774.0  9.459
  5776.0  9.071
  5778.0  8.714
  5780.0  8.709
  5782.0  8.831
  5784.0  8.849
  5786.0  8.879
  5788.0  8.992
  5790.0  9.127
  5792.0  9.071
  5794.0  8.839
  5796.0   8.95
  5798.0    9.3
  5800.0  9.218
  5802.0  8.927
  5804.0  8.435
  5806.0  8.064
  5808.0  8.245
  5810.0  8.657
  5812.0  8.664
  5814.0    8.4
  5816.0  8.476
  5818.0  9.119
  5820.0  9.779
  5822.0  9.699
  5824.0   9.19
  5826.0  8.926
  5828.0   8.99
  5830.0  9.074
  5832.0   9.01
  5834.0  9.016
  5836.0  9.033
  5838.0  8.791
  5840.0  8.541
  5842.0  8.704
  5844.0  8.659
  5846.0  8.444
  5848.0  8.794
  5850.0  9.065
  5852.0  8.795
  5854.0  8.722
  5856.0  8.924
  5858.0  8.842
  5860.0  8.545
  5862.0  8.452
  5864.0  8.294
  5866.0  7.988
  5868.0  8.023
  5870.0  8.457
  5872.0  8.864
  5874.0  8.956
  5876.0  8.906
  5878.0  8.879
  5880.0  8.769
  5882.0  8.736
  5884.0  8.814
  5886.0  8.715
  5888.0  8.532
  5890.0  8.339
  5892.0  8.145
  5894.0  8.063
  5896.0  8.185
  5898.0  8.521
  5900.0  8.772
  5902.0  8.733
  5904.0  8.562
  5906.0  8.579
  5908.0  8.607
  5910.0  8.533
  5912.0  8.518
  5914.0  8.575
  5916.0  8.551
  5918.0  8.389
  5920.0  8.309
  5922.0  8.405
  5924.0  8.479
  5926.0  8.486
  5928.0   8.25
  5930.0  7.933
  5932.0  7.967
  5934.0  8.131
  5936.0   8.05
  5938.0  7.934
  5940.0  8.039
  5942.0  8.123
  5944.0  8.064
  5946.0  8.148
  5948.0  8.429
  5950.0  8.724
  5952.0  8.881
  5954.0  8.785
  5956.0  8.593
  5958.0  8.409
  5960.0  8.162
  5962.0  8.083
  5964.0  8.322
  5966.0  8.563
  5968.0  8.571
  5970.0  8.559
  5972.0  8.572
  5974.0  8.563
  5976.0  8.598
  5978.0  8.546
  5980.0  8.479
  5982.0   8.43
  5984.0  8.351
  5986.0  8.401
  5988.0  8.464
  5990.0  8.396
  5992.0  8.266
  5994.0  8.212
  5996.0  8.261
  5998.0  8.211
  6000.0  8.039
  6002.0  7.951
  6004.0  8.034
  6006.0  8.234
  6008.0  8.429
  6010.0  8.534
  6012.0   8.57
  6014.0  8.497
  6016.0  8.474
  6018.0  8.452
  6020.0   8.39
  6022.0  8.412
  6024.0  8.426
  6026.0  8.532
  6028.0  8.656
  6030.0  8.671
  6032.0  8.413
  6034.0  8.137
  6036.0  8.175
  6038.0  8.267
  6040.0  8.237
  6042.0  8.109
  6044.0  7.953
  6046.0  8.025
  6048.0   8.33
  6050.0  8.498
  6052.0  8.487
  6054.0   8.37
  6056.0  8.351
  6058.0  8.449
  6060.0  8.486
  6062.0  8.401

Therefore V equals 1.19 Ang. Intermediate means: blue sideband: 8.65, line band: 8.34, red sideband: 8.33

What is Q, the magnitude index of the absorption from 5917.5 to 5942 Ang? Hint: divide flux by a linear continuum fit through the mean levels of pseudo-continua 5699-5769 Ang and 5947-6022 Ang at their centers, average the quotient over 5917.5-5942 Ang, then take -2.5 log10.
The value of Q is 0.046 mag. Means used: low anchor 9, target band 8.19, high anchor 8.42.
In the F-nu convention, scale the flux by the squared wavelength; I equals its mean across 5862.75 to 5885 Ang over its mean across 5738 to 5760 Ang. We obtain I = 1.0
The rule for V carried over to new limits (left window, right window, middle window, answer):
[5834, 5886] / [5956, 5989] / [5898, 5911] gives -0.05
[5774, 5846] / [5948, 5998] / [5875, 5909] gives 0.36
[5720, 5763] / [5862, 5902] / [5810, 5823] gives -0.37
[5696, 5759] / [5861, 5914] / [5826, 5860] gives -0.63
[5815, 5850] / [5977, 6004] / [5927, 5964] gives 0.97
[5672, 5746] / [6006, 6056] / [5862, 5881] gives 0.25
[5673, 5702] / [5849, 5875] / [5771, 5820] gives -0.77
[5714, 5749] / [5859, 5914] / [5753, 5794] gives -0.58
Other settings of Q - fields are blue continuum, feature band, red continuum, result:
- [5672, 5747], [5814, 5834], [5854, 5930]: -0.05 mag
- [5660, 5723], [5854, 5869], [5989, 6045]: 0.02 mag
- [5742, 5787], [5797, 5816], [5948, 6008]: 0.03 mag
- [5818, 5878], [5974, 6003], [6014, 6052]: 0.02 mag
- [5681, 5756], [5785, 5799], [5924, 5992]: -0.03 mag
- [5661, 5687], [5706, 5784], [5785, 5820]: -0.01 mag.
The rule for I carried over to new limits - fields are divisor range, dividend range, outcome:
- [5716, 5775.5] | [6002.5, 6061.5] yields 1.02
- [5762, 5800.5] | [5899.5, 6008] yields 0.99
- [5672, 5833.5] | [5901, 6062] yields 1.01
